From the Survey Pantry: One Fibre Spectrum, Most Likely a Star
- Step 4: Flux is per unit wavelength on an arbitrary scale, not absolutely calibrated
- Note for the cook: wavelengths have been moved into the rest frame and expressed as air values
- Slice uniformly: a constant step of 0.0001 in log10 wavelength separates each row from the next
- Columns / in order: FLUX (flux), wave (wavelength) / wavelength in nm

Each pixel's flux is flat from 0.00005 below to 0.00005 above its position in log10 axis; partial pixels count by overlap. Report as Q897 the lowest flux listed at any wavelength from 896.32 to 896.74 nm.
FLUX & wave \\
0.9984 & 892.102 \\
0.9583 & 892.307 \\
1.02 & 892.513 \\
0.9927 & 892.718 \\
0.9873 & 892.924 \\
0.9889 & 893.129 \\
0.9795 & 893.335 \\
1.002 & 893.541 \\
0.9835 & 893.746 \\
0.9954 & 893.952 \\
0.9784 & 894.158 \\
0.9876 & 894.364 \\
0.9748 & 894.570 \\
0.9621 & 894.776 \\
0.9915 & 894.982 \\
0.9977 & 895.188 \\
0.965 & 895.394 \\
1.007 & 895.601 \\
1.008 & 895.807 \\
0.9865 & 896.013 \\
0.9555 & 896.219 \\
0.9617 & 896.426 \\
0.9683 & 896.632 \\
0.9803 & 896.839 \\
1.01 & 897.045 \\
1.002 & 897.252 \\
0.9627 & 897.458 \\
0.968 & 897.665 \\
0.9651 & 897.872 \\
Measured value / 0.9617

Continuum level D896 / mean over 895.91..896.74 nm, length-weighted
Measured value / 0.968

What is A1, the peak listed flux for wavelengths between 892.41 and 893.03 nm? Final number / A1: 1.02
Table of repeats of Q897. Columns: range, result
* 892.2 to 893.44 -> 0.9583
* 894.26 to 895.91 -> 0.9621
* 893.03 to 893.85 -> 0.9795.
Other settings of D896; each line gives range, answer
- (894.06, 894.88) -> 0.976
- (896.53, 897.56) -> 0.985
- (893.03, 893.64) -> 0.989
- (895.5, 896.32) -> 0.99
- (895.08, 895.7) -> 0.989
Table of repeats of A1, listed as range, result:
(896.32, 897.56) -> 1.01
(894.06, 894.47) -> 0.9876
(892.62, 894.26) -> 1.002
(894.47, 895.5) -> 0.9977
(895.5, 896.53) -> 1.008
